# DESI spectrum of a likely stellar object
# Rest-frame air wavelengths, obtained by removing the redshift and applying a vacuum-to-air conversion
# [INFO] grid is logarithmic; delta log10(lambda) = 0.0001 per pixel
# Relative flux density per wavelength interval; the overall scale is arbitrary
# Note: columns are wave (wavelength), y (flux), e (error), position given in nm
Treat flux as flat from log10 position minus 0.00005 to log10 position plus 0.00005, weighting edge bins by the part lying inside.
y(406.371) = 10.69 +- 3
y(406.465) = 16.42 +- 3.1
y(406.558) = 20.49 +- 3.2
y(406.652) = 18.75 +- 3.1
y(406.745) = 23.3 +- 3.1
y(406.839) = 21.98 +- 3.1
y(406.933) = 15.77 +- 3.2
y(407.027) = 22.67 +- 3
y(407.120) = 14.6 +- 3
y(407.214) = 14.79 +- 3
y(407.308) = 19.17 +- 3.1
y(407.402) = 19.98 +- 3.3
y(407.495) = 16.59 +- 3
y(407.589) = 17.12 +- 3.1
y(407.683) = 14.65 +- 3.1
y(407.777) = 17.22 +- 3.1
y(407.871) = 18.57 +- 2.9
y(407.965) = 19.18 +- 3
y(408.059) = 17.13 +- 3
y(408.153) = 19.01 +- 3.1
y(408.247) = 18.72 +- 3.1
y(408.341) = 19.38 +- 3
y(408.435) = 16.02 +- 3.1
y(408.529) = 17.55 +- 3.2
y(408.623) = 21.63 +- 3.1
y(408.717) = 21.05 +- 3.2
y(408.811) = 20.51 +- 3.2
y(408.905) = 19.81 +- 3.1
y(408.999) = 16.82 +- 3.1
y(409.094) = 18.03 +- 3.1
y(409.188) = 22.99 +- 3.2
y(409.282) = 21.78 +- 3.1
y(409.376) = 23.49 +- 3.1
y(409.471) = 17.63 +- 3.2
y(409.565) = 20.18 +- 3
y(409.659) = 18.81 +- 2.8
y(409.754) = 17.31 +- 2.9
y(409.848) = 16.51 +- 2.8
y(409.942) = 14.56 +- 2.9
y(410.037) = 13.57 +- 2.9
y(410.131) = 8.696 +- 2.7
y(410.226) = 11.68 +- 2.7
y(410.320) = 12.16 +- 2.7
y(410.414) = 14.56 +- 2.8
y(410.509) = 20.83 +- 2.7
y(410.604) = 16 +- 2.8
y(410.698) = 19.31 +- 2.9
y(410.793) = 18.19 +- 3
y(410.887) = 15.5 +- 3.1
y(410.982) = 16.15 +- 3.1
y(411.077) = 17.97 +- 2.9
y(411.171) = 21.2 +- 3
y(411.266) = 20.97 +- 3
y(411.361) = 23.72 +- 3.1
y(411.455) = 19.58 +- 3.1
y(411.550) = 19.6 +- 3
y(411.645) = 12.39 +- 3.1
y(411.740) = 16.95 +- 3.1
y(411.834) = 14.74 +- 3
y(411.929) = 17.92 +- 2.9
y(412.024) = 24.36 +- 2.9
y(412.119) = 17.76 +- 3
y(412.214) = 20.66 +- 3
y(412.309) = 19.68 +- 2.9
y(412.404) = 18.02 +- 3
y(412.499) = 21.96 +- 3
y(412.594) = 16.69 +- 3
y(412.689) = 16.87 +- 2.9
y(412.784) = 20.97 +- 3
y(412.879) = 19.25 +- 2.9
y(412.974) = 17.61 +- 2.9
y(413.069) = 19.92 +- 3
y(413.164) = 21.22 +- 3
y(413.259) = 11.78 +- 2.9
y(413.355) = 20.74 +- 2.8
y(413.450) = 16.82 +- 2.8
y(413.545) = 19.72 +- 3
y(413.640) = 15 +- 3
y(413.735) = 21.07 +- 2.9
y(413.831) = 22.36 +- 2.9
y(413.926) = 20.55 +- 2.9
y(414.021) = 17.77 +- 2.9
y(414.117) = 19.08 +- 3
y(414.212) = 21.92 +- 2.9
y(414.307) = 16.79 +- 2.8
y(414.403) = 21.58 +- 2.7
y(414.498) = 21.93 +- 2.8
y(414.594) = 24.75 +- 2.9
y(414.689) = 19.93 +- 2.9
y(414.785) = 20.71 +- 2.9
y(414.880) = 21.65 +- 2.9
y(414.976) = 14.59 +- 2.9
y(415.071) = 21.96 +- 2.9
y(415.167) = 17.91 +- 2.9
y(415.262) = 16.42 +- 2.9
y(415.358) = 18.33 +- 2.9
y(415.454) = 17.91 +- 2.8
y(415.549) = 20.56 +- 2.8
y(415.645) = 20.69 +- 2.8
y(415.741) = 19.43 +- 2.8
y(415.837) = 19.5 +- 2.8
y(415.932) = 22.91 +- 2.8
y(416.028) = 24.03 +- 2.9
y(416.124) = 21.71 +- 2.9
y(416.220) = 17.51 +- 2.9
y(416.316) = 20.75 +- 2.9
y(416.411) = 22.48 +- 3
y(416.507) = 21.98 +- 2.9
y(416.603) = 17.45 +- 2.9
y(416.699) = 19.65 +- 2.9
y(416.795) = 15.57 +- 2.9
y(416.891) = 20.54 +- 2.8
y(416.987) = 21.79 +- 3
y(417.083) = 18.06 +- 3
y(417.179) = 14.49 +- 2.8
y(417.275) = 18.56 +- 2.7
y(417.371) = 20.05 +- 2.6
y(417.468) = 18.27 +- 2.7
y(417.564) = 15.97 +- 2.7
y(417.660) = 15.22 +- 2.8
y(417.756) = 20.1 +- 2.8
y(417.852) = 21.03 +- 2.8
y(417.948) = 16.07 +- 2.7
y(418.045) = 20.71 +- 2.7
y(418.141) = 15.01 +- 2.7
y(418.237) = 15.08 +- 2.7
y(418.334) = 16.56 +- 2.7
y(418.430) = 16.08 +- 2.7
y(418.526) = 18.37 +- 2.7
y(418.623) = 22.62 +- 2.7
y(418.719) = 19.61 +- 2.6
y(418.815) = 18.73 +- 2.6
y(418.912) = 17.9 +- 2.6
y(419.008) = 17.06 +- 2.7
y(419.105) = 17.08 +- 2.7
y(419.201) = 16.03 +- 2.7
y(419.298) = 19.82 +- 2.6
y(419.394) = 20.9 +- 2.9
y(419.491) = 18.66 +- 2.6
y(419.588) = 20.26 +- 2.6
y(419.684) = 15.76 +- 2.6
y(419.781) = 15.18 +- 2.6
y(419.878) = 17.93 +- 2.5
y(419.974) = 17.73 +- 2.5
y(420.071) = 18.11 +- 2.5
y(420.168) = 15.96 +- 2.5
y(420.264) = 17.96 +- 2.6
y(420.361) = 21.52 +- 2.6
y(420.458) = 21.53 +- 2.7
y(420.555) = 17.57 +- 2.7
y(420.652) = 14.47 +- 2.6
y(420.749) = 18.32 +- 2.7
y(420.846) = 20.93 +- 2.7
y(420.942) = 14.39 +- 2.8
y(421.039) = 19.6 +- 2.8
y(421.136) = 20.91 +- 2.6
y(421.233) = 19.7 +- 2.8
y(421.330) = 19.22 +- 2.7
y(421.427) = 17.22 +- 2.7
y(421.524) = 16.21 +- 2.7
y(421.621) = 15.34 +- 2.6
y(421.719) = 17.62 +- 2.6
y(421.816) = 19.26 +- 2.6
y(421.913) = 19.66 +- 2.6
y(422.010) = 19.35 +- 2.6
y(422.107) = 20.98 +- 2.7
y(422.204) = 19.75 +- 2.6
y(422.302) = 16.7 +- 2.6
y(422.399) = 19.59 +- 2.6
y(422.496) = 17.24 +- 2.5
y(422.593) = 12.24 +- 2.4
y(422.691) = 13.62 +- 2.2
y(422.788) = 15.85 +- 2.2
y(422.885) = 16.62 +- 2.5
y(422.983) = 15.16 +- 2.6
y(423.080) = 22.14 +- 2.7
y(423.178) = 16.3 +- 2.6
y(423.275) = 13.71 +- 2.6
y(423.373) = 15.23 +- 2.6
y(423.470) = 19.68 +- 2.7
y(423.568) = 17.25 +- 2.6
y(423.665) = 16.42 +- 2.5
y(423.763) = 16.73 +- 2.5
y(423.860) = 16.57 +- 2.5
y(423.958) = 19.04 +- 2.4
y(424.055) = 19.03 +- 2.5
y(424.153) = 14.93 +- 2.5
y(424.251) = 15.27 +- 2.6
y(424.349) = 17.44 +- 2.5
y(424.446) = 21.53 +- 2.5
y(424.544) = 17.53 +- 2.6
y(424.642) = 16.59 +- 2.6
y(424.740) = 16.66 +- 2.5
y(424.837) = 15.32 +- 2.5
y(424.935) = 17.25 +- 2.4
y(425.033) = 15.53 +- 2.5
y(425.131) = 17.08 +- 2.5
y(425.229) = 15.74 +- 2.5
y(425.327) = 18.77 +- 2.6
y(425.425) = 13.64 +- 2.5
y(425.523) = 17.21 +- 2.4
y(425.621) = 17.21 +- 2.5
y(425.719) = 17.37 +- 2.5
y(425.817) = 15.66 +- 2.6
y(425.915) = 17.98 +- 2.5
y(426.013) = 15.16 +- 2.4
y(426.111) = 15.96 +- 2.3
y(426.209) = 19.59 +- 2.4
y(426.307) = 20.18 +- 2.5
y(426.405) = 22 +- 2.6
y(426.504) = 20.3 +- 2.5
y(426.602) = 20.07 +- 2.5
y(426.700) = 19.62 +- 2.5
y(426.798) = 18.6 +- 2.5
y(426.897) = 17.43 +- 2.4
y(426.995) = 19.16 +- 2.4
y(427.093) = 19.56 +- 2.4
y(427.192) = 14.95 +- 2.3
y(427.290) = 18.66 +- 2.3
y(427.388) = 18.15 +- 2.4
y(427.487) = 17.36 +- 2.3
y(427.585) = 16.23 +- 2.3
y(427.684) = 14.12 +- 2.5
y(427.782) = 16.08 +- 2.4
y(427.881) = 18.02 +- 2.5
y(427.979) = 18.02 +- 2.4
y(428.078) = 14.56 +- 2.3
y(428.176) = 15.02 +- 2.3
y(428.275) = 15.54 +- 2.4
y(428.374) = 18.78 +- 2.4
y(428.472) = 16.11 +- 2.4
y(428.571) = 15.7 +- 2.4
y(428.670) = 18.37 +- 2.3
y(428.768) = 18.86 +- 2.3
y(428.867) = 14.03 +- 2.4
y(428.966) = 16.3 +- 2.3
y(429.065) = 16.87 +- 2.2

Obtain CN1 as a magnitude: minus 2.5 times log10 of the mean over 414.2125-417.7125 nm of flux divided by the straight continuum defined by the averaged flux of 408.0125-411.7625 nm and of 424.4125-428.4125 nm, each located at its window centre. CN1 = -0.10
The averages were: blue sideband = 18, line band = 19.5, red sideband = 17.4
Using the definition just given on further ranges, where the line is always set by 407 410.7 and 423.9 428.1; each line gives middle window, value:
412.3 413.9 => -0.07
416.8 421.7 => -0.03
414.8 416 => -0.11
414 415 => -0.15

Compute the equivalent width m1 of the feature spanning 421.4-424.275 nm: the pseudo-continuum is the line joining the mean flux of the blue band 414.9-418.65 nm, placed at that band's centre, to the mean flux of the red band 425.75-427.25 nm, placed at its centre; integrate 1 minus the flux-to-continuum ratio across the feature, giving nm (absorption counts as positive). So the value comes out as 0.22 nm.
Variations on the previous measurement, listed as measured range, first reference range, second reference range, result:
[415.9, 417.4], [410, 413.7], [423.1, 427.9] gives -0.19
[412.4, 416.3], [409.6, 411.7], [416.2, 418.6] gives -0.42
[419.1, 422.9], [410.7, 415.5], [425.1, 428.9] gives 0.03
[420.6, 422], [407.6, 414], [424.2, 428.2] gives -0.03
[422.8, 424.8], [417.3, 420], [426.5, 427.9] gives 0.08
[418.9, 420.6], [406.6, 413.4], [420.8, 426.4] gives -0.05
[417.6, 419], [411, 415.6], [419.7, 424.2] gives 0.02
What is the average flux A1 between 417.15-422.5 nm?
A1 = 18.2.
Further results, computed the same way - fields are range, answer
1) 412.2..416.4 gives 19.6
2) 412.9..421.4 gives 18.9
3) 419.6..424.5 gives 17.6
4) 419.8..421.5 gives 18.3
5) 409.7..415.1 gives 18.3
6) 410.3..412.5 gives 18.3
